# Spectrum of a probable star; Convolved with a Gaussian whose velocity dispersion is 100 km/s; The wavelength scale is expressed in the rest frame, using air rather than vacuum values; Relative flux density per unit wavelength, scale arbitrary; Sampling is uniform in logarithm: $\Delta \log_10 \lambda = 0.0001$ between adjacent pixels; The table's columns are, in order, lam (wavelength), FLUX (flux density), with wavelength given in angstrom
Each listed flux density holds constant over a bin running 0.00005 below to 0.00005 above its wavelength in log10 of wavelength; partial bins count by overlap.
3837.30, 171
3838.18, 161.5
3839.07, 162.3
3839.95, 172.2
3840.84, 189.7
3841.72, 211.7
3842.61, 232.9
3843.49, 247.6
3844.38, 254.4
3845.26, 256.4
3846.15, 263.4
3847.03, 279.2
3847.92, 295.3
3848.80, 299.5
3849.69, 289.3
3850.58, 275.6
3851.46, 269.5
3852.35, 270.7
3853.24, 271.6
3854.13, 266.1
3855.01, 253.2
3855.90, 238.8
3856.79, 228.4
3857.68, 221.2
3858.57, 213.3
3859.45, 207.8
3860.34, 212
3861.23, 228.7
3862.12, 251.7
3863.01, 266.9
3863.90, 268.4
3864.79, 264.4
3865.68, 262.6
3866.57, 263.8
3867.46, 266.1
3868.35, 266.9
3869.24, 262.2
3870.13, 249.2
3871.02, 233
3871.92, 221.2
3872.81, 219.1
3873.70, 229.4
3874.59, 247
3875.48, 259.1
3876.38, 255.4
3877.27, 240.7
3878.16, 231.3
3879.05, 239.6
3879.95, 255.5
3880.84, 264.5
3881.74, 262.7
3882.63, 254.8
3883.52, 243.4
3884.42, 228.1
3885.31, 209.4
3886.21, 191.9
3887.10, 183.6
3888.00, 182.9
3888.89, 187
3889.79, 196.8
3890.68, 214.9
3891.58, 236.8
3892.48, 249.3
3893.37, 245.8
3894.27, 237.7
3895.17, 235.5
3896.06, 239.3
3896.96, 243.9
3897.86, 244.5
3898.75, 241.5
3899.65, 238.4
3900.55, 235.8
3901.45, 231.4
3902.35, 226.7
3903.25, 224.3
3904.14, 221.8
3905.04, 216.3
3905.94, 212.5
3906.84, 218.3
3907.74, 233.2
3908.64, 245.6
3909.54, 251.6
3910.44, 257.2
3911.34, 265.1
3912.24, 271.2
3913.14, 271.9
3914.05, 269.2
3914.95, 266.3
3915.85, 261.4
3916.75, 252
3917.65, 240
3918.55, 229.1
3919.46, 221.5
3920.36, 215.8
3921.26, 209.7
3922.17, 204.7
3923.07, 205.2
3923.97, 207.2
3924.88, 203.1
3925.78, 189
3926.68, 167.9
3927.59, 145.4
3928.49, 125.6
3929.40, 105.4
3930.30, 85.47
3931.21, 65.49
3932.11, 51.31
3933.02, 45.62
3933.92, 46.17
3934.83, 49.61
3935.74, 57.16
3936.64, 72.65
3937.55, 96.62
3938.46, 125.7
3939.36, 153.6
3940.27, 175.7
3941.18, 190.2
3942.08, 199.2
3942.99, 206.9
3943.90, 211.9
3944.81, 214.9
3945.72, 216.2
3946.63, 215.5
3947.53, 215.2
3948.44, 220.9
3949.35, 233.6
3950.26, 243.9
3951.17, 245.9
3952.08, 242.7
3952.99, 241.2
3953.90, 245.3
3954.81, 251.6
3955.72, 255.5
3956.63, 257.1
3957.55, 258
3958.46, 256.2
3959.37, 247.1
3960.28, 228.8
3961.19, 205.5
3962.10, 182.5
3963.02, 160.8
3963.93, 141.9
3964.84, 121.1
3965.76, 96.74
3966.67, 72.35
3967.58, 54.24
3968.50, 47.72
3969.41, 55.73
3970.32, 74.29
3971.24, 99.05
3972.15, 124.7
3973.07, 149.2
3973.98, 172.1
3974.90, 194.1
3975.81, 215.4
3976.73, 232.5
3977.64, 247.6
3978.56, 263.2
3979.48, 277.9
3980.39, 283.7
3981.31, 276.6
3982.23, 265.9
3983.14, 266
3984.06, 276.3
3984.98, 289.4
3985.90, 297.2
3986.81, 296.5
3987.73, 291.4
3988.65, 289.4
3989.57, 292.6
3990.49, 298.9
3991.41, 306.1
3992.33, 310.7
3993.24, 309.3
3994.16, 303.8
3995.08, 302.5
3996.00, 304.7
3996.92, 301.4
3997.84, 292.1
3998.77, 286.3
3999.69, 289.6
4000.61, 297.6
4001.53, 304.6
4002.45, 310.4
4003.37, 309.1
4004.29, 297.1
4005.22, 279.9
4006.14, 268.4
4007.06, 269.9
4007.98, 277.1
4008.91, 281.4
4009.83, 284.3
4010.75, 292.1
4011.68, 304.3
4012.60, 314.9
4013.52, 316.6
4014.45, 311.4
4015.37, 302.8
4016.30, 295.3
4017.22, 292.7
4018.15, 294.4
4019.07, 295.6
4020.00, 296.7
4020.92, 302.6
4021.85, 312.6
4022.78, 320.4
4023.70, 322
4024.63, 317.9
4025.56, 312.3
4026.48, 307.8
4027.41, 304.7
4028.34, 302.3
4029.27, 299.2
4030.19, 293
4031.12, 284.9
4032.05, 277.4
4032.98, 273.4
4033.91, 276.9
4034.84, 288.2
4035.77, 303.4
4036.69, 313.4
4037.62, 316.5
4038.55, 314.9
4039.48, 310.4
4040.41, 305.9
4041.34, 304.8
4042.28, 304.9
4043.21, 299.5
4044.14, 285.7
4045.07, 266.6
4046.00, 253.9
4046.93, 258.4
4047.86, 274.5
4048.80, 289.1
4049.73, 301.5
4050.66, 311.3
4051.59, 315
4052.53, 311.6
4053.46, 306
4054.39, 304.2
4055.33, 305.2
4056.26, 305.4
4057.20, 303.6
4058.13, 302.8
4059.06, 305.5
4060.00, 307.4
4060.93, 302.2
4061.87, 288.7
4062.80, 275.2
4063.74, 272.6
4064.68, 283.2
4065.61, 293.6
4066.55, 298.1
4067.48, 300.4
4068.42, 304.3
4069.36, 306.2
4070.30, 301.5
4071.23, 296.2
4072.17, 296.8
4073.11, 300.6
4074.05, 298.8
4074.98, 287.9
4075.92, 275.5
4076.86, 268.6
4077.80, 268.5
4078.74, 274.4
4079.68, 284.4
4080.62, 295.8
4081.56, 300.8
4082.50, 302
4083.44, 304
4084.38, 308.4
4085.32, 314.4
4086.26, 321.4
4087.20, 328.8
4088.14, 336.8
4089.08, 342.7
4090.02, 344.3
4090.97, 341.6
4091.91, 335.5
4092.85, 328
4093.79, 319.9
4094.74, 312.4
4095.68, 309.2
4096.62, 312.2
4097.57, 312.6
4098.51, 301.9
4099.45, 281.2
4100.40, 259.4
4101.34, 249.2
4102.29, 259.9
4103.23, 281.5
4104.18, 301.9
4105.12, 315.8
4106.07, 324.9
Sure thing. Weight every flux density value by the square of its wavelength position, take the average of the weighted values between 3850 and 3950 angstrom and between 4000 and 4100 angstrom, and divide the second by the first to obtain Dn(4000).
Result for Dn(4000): 1.51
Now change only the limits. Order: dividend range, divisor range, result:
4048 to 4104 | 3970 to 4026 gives 1.13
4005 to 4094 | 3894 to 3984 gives 1.62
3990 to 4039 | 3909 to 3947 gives 1.75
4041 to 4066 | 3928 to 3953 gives 2.01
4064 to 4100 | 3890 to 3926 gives 1.42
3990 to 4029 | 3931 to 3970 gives 1.85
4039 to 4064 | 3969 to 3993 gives 1.29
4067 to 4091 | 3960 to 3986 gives 1.74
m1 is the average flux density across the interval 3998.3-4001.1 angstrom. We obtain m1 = 291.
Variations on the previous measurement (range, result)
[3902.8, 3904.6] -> 224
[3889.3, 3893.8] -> 228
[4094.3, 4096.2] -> 312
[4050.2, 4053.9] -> 311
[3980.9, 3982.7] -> 272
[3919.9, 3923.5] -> 209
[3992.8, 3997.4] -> 304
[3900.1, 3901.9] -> 233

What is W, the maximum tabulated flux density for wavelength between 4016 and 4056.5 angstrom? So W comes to 322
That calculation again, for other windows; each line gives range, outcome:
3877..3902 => 264.5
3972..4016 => 316.6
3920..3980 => 277.9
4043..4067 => 315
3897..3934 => 271.9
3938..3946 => 216.2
